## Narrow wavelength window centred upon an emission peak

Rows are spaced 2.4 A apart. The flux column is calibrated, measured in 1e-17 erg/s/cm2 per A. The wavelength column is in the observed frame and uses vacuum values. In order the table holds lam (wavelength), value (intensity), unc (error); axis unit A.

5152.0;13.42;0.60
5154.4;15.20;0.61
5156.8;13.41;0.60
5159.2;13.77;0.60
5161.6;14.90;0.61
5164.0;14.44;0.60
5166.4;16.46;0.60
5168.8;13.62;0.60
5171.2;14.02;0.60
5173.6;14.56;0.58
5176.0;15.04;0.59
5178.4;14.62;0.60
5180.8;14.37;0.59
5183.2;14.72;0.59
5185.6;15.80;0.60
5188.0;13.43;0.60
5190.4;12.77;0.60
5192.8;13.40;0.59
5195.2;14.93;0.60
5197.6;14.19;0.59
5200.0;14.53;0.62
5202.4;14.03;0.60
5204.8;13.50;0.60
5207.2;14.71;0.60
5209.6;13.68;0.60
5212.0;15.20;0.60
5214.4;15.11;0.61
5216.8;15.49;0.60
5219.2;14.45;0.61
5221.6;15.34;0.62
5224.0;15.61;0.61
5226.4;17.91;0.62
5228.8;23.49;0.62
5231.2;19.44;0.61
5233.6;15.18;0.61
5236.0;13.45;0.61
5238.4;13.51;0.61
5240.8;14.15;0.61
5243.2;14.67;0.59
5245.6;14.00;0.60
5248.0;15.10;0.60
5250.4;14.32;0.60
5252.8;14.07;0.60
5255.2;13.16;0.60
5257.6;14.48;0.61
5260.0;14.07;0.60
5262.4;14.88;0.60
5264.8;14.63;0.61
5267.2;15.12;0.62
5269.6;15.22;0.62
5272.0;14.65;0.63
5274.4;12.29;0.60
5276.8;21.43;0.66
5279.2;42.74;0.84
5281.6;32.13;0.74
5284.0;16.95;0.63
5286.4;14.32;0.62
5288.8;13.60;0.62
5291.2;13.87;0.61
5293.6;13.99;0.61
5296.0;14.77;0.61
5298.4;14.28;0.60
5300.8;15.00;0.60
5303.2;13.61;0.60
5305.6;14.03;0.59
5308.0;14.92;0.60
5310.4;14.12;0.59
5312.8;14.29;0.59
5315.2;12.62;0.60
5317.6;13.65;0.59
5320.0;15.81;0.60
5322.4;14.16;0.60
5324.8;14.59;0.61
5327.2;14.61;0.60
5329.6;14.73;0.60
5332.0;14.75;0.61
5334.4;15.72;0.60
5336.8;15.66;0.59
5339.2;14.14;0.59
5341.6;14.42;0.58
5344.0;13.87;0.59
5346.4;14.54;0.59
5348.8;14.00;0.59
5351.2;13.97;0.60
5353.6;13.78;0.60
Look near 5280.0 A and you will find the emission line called [O III]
